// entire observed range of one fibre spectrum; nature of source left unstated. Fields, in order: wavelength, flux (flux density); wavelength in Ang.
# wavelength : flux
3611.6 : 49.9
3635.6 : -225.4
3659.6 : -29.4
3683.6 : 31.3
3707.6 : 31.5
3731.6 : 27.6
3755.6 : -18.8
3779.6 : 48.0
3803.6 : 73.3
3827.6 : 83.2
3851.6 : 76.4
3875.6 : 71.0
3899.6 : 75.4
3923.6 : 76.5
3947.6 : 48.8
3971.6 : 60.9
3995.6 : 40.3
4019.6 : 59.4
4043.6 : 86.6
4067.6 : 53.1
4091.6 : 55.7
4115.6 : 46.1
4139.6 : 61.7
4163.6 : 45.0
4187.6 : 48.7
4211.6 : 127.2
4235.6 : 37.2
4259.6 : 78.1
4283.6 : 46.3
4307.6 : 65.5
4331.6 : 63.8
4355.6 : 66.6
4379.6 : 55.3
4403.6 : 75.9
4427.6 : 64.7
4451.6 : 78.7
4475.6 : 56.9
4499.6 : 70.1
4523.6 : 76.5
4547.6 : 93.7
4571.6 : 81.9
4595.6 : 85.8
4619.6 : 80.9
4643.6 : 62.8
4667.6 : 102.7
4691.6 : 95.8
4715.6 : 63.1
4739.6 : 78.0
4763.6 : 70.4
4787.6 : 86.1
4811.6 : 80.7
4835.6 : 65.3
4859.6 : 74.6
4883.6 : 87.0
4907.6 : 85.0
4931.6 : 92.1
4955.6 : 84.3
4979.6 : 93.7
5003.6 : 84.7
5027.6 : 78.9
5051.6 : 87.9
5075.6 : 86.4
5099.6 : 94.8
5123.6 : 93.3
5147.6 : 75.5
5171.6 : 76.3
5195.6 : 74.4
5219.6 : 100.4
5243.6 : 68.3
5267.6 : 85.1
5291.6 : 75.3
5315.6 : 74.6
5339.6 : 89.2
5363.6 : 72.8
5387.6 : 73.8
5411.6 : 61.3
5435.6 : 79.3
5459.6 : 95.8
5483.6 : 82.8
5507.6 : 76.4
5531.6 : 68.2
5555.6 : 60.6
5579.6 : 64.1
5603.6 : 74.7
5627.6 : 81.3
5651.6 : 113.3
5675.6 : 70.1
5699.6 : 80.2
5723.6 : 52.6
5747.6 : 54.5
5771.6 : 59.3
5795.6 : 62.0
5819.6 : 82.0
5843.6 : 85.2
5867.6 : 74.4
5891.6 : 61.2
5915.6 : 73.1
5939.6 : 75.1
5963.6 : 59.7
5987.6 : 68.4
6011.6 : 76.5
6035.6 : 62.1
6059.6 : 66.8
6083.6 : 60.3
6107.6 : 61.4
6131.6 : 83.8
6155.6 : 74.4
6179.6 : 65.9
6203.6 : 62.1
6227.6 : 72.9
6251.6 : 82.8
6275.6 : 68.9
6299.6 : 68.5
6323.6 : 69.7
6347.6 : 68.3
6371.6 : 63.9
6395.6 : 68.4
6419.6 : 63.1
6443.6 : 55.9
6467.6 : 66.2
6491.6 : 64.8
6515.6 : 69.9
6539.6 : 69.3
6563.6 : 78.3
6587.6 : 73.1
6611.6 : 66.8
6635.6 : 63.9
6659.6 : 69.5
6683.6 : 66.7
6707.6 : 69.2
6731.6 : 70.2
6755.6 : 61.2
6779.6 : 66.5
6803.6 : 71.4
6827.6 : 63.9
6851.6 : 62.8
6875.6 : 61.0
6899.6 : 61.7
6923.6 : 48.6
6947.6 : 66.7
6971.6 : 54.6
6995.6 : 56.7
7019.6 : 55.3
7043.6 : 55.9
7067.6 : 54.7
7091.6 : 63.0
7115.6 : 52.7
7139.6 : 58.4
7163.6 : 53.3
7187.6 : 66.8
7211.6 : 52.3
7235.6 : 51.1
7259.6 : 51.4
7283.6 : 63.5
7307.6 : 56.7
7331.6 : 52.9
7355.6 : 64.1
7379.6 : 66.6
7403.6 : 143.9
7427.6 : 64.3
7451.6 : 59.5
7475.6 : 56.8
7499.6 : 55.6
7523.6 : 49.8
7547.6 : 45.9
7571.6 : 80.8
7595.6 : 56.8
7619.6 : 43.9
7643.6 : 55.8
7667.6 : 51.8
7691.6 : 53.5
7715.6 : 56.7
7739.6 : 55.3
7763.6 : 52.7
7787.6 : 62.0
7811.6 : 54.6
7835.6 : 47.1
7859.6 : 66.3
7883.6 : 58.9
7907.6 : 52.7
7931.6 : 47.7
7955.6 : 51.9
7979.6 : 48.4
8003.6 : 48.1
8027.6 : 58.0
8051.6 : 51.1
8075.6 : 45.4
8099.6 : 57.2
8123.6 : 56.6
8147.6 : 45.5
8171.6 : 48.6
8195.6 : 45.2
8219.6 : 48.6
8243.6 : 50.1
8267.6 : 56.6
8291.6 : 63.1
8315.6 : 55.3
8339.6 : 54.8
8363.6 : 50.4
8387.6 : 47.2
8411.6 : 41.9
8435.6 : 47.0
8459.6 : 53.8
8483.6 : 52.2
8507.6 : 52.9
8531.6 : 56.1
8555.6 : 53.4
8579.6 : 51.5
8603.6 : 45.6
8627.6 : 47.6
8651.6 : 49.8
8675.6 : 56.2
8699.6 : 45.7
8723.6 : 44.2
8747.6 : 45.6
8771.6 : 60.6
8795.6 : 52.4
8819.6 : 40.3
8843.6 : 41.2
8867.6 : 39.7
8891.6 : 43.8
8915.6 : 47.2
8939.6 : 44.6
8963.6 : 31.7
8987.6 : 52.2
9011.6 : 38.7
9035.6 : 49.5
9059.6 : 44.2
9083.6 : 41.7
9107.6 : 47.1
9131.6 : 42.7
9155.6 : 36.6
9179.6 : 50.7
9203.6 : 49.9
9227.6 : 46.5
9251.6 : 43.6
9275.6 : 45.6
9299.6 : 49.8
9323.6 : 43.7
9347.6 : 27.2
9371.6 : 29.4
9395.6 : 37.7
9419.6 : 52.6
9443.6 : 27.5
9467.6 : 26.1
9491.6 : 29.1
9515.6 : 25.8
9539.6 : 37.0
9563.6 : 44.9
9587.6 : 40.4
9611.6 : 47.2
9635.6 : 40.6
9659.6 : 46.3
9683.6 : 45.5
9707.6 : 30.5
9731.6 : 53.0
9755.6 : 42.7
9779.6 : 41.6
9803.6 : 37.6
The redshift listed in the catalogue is 0.13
